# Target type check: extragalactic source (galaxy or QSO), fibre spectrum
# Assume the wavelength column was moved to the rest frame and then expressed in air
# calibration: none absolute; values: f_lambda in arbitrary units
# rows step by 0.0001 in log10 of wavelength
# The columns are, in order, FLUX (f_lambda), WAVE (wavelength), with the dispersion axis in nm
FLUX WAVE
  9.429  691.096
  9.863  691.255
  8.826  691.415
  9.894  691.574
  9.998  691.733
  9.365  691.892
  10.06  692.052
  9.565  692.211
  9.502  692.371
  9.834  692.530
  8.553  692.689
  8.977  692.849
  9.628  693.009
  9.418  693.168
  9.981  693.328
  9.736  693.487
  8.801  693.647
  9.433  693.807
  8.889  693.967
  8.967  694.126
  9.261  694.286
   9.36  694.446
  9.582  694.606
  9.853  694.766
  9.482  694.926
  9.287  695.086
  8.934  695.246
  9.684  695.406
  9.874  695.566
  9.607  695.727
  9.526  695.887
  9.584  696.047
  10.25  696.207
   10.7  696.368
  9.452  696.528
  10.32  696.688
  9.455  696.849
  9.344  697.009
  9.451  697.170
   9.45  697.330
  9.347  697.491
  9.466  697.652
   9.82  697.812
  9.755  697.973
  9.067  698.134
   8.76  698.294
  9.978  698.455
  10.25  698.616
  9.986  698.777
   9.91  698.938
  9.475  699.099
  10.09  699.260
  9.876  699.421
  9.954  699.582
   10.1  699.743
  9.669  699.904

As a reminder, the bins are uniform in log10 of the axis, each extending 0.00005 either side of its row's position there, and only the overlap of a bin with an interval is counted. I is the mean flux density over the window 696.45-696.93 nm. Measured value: 9.75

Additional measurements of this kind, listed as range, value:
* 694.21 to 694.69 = 9.4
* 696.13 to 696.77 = 10.2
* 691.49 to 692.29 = 9.78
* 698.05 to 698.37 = 8.94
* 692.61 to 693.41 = 9.31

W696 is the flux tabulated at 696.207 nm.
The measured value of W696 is 10.25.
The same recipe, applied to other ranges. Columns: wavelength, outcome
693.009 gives 9.628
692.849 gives 8.977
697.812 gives 9.82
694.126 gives 8.967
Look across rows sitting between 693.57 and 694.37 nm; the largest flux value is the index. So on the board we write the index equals 9.433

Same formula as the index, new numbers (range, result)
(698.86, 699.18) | 9.91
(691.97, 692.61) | 10.06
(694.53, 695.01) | 9.853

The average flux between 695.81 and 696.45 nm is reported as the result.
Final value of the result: 10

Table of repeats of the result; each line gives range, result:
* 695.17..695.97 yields 9.53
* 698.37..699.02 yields 10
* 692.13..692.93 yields 9.29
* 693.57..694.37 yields 9.07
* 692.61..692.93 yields 8.74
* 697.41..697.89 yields 9.54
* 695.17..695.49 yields 9.33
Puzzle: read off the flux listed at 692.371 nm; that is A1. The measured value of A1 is 9.502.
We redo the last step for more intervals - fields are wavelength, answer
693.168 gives 9.418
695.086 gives 9.287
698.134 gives 9.067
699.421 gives 9.876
